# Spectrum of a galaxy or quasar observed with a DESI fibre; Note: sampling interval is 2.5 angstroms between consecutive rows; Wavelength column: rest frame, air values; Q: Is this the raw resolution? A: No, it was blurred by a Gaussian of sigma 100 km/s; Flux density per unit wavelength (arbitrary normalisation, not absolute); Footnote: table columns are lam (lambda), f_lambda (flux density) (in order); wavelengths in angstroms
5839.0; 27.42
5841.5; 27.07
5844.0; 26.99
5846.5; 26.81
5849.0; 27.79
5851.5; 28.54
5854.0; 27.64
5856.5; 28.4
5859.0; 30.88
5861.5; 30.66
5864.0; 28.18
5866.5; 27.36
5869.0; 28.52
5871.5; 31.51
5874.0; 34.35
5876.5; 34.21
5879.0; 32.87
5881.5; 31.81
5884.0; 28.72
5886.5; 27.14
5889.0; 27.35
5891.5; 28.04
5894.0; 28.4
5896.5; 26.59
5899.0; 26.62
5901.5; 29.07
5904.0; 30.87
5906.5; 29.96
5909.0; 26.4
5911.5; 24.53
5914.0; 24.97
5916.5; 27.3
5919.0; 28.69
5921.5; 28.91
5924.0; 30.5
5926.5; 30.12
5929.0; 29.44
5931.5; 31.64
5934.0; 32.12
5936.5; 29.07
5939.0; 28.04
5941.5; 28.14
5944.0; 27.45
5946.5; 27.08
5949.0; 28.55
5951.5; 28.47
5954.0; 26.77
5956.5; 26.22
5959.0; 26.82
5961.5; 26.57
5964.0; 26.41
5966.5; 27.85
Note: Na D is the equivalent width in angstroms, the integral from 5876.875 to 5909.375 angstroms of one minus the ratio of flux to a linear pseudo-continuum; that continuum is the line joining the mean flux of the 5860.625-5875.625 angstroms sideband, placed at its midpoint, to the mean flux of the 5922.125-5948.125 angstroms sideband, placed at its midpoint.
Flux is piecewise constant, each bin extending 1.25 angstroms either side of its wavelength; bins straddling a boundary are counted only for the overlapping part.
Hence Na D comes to 1.0 angstroms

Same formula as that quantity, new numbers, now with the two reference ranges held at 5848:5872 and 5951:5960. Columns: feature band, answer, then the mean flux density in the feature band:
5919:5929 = -0.75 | 29.6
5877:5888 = -0.74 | 30.3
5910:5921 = 0.48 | 26.5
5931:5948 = -1.04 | 29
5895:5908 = -0.25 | 28.6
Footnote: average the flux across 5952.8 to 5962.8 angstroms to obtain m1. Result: 26.6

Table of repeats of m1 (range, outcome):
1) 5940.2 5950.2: 27.8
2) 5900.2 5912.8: 28.1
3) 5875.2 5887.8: 30.9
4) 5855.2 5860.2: 29.6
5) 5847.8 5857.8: 28.1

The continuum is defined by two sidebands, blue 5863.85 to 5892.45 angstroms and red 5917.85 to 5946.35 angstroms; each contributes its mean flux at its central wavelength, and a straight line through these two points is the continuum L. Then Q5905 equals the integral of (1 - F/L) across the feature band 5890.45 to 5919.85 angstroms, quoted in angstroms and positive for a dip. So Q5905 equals 2.1 angstroms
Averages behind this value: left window 30.1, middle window 27.6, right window 29.4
